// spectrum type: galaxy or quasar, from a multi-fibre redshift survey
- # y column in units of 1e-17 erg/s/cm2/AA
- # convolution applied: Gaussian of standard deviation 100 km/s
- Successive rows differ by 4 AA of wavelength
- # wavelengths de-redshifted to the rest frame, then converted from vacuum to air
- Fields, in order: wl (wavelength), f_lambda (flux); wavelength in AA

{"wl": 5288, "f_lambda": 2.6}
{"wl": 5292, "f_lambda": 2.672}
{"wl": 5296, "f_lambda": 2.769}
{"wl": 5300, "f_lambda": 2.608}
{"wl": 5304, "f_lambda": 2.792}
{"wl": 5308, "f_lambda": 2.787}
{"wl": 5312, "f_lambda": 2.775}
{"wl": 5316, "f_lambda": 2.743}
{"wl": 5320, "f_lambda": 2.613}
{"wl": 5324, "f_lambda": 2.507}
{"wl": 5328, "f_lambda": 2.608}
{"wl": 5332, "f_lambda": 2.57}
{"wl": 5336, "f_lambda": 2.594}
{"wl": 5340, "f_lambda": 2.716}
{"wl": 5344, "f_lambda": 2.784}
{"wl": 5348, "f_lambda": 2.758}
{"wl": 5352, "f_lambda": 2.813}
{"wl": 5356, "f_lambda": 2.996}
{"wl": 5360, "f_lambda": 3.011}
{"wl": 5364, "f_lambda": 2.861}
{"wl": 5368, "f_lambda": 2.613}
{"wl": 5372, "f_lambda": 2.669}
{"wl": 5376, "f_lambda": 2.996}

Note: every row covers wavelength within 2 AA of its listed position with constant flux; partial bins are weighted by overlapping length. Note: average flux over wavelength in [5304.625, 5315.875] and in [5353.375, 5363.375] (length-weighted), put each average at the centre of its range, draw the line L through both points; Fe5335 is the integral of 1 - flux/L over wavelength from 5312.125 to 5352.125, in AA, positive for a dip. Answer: 2.7 AA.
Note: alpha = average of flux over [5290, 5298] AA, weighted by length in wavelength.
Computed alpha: 2.72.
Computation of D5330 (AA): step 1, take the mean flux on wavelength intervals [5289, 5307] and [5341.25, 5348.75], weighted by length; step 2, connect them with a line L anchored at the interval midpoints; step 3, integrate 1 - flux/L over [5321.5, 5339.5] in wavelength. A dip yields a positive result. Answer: 1.1 AA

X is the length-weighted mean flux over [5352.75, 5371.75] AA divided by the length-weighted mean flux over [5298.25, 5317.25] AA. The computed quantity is 1.0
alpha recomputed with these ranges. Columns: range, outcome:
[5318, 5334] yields 2.57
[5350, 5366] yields 2.92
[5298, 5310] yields 2.73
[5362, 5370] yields 2.74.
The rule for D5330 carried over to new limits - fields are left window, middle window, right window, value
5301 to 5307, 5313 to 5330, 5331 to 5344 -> 0.5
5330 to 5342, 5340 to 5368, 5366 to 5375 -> -2.0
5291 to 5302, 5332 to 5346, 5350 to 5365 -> 0.8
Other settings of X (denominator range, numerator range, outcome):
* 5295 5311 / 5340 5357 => 1.03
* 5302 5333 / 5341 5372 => 1.05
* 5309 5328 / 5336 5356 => 1.04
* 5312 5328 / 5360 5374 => 1.04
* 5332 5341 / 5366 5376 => 1.03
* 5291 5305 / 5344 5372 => 1.04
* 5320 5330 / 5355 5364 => 1.16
